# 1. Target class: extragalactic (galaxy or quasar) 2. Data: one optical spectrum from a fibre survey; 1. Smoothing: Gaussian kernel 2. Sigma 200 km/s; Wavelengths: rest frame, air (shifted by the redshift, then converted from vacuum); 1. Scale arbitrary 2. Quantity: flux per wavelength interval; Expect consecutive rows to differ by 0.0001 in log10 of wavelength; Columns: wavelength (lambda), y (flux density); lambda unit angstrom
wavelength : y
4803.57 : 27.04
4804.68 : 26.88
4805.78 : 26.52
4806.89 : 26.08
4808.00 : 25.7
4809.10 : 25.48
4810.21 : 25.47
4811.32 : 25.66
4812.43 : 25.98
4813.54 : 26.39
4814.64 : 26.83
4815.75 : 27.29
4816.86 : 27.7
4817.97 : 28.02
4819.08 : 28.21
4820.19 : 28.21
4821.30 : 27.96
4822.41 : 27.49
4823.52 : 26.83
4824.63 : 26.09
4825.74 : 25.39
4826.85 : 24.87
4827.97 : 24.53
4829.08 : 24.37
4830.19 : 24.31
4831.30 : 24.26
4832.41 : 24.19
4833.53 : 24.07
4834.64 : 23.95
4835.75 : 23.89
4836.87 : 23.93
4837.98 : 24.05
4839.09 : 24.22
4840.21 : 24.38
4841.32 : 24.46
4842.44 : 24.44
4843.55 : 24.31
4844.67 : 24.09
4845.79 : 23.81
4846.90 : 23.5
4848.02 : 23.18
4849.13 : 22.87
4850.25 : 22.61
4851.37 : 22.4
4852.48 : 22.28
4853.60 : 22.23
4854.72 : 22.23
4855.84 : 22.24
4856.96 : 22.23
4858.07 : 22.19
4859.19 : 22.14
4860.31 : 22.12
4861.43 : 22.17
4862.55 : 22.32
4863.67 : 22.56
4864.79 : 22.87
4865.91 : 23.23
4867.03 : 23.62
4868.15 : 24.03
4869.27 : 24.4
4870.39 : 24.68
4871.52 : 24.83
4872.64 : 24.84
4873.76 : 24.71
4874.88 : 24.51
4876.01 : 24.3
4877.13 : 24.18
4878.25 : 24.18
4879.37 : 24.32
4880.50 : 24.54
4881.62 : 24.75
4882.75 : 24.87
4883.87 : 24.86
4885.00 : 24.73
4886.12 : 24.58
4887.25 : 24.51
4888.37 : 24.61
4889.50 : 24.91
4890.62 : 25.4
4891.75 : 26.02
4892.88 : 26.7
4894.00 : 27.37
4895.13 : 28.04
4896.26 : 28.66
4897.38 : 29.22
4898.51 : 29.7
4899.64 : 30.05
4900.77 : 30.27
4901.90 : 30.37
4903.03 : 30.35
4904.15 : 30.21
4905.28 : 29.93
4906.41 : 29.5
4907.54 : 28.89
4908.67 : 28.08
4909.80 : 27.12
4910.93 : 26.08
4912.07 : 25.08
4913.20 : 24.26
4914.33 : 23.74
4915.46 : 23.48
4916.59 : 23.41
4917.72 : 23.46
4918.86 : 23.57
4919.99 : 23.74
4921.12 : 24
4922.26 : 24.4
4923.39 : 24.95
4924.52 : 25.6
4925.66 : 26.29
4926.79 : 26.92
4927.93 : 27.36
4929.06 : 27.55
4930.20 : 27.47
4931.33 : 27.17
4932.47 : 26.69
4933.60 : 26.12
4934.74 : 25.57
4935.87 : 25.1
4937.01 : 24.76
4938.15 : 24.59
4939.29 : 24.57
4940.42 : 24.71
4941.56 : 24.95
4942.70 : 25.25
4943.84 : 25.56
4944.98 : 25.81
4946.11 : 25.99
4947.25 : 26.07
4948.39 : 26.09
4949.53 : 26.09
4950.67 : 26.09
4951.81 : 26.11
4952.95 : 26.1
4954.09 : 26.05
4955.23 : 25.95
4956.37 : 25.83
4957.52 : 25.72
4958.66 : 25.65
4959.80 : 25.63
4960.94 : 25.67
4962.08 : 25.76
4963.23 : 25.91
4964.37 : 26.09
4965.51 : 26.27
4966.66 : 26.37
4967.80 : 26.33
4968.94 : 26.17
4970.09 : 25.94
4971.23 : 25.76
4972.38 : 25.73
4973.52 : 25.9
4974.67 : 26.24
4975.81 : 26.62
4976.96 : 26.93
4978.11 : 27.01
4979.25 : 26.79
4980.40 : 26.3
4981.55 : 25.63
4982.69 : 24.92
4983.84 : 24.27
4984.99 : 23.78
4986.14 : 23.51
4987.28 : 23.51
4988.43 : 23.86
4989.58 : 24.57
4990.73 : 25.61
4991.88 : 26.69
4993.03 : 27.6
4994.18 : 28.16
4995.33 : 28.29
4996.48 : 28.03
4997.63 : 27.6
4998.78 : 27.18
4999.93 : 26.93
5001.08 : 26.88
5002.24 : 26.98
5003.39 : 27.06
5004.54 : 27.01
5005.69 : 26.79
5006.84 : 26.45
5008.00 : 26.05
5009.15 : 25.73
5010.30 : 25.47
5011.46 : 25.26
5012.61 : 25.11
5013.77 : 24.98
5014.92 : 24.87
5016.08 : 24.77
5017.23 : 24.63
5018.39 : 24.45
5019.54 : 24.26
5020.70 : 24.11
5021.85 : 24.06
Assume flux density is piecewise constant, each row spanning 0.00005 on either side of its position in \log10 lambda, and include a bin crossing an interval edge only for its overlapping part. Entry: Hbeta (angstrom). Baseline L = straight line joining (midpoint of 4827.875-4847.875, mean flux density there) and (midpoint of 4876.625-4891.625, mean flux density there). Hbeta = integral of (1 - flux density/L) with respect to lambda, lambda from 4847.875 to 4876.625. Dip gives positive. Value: 1.5 angstrom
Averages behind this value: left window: 24.1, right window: 24.7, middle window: 23.1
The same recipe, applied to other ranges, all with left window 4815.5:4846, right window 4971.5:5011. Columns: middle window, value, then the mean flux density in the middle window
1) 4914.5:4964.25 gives 0.7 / 25.5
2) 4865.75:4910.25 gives -1.3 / 26.4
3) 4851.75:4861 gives 1.2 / 22.2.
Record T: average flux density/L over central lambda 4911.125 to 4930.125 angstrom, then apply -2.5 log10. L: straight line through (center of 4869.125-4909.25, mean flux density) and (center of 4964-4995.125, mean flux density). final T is 0.06 mag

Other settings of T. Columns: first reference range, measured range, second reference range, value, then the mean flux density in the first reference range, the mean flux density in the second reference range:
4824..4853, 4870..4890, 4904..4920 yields 0.02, 24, 26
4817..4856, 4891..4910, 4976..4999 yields -0.15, 24.6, 26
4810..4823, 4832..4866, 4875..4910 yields 0.17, 27.1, 26.9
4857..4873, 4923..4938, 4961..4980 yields -0.05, 23.2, 26.2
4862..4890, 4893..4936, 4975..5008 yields -0.08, 24.2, 26.2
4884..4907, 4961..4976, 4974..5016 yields 0.02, 27.7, 26.1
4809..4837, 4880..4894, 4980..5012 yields 0.03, 25.8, 26.1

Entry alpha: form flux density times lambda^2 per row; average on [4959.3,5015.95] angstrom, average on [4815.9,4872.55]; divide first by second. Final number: 1.1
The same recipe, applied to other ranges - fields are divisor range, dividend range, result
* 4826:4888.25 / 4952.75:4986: 1.14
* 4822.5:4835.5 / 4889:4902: 1.16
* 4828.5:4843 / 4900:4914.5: 1.20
